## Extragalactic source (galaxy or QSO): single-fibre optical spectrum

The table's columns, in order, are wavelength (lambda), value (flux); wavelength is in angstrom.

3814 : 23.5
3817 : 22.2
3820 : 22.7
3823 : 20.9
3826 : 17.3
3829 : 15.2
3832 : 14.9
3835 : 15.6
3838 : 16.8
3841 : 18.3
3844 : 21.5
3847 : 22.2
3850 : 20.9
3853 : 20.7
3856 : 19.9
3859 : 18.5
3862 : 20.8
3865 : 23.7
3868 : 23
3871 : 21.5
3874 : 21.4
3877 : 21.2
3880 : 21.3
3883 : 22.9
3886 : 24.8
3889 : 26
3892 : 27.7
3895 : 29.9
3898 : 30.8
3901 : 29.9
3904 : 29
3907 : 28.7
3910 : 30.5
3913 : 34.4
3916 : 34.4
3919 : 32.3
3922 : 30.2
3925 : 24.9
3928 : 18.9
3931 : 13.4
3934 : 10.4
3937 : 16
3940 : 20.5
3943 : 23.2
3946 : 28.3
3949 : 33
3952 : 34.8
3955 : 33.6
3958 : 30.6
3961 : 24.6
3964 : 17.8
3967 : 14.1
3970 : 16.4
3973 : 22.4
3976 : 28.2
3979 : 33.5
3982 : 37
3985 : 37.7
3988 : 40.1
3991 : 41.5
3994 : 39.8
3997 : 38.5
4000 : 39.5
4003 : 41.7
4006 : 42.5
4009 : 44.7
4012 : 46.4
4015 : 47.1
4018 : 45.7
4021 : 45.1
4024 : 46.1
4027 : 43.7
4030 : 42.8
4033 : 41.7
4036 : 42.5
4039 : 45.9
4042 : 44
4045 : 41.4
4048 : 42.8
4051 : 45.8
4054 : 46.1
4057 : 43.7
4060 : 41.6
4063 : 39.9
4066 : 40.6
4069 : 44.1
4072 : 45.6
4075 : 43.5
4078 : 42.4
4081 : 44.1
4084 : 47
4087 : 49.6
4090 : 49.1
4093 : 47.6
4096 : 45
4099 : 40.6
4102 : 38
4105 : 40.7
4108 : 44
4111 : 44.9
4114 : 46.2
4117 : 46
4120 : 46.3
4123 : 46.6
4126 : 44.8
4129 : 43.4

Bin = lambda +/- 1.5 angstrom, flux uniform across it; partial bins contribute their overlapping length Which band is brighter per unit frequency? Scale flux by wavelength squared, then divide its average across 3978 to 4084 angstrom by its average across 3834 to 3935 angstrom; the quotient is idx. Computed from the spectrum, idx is 1.9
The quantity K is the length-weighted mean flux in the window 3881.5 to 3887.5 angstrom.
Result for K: 23.8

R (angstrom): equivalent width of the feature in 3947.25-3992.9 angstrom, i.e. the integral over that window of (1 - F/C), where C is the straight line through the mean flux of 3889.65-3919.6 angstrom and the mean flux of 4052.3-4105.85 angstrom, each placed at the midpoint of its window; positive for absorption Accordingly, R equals 7.5 angstrom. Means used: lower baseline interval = 30.6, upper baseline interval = 43.9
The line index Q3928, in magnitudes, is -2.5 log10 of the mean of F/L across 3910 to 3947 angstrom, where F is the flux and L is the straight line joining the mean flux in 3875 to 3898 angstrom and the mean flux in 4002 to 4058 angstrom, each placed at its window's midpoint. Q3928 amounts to 0.250 mag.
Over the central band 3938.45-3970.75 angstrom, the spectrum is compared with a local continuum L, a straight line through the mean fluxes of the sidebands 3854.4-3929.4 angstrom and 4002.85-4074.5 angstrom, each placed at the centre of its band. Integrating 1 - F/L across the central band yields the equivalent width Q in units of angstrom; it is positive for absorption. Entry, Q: 7.8 angstrom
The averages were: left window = 25.9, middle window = 25.4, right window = 43.8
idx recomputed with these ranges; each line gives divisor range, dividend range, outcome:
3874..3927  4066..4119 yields 1.76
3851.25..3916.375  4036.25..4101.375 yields 1.91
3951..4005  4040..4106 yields 1.44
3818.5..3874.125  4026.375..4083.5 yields 2.44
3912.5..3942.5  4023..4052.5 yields 1.99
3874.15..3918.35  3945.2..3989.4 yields 1.07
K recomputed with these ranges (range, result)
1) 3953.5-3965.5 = 26.7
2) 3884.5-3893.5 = 26.2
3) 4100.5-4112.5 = 41.9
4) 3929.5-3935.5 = 11.9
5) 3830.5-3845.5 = 17.4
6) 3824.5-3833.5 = 15.8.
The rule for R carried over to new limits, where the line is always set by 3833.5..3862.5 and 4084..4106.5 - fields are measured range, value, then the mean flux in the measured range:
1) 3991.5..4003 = -1.7 angstrom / 39.8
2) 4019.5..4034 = -2.5 angstrom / 44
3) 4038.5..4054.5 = -1.8 angstrom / 44.1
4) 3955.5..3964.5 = 1.4 angstrom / 26.1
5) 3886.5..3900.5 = -2.5 angstrom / 28.4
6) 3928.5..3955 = 5.7 angstrom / 22.9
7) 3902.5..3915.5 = -2.7 angstrom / 30.9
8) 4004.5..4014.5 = -2.5 angstrom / 44.8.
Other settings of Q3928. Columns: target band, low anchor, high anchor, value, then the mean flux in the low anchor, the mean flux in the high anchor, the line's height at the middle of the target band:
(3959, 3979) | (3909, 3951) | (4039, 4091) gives 0.37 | 25.1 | 44.2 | 30.6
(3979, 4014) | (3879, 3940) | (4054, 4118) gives -0.17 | 25.7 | 44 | 34.8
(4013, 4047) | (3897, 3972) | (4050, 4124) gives -0.19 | 25.6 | 44.3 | 37.3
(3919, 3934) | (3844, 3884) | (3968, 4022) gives 0.31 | 21.4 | 37.9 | 29.3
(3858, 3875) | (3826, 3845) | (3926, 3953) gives -0.17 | 17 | 21.9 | 18.4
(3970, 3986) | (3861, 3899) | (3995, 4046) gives 0.25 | 24.2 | 43.5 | 37.6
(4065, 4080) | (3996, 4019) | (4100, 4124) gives 0.01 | 43.3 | 44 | 43.7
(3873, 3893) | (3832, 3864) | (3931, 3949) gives -0.19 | 19.4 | 20.3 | 19.7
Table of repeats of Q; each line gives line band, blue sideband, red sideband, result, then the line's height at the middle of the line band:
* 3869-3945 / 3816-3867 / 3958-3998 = -1.79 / 24.6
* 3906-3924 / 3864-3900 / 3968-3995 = -2.93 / 27.2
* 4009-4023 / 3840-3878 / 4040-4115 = -3.15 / 37.5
